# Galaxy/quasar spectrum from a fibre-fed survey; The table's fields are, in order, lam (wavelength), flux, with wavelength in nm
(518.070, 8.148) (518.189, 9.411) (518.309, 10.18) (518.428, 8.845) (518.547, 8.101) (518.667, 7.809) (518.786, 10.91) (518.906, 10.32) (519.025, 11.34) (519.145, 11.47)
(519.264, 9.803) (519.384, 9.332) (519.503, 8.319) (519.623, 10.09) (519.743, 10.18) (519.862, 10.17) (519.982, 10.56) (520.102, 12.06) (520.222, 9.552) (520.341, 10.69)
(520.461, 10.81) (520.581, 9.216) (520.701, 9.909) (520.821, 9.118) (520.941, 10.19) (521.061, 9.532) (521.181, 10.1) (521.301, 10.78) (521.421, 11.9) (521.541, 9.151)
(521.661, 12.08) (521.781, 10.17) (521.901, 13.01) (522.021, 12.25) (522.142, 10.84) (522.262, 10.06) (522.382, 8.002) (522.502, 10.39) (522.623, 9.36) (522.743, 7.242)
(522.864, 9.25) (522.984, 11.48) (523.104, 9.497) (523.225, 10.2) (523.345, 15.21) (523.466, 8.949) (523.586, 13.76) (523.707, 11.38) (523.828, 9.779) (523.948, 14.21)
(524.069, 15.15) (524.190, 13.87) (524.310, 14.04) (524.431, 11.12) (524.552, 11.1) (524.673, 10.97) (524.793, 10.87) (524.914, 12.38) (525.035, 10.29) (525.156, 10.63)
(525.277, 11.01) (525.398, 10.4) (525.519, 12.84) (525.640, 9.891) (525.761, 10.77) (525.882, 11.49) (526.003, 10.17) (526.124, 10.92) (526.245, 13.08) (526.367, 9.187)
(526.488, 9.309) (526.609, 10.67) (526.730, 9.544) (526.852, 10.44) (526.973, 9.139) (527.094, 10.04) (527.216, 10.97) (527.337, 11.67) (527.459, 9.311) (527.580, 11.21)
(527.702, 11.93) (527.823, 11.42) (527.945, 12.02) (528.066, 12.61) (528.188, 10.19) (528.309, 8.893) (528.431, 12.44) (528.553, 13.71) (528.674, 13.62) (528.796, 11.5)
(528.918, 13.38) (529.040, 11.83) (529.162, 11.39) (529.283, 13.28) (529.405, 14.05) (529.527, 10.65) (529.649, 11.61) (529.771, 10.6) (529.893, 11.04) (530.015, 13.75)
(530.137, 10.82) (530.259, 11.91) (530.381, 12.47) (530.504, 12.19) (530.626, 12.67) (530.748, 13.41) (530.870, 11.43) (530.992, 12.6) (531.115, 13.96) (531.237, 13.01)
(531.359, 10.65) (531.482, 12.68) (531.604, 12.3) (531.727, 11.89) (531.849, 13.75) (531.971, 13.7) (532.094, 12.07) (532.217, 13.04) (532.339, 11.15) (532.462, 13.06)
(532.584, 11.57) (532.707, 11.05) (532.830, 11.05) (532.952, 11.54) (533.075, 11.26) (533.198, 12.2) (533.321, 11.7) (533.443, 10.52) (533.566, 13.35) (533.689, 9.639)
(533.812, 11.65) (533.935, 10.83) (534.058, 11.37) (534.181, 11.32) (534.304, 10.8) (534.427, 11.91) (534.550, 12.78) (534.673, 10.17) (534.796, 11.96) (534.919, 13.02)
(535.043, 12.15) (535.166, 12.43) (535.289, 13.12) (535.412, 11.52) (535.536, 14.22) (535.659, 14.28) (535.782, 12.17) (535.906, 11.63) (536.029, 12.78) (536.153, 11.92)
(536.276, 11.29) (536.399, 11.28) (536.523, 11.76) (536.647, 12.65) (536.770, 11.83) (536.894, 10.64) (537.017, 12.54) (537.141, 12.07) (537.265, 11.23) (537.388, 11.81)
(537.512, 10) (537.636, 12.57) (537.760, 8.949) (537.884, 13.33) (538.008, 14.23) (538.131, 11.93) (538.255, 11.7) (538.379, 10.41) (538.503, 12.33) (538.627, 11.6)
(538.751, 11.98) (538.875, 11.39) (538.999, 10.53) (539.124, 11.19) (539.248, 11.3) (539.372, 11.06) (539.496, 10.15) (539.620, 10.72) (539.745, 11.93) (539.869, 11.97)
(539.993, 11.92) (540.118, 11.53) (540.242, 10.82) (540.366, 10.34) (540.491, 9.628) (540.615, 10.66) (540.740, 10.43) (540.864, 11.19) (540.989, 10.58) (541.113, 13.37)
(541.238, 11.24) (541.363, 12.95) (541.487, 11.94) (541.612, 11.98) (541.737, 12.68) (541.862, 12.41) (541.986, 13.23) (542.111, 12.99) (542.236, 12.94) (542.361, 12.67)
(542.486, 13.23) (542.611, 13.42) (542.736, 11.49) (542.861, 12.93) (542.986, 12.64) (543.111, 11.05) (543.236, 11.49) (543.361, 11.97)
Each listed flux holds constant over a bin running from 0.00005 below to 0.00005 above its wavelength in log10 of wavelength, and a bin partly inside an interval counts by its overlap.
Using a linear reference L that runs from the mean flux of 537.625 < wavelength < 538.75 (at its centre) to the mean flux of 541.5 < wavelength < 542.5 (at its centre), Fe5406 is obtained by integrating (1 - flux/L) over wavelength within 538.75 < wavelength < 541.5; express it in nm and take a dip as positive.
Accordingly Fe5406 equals 0.24 nm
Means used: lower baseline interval 11.9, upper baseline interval 12.7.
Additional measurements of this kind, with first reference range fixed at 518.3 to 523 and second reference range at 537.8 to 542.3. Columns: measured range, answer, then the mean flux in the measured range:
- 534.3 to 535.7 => -0.14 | 12.4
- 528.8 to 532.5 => -0.48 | 12.3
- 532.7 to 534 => -0.03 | 11.4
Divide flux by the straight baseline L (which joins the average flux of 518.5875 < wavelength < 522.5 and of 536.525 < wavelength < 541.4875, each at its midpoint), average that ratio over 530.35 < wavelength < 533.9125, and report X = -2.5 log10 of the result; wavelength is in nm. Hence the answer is -0.10 mag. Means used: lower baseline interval 10.3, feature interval 12.1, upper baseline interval 11.5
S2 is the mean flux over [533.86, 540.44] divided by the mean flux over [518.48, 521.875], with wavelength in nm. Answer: 1.2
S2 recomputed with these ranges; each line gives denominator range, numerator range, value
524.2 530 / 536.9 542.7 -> 1.03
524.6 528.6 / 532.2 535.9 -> 1.09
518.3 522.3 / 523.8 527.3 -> 1.09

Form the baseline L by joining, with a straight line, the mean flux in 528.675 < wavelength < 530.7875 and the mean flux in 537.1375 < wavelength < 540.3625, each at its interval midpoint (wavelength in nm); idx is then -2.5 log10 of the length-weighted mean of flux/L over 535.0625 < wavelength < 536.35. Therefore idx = -0.07 mag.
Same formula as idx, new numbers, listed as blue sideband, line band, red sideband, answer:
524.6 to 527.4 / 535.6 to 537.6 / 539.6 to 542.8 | -0.03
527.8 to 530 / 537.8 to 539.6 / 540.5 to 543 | 0.05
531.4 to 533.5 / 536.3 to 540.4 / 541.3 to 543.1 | 0.08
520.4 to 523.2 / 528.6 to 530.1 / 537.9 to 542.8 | -0.13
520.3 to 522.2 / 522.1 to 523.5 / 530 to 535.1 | 0.08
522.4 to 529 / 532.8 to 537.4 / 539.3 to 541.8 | -0.05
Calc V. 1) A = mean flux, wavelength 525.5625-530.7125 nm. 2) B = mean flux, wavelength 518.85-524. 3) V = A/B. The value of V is 1.08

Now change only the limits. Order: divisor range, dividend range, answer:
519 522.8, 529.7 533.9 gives 1.18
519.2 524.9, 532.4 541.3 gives 1.08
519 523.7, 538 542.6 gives 1.12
